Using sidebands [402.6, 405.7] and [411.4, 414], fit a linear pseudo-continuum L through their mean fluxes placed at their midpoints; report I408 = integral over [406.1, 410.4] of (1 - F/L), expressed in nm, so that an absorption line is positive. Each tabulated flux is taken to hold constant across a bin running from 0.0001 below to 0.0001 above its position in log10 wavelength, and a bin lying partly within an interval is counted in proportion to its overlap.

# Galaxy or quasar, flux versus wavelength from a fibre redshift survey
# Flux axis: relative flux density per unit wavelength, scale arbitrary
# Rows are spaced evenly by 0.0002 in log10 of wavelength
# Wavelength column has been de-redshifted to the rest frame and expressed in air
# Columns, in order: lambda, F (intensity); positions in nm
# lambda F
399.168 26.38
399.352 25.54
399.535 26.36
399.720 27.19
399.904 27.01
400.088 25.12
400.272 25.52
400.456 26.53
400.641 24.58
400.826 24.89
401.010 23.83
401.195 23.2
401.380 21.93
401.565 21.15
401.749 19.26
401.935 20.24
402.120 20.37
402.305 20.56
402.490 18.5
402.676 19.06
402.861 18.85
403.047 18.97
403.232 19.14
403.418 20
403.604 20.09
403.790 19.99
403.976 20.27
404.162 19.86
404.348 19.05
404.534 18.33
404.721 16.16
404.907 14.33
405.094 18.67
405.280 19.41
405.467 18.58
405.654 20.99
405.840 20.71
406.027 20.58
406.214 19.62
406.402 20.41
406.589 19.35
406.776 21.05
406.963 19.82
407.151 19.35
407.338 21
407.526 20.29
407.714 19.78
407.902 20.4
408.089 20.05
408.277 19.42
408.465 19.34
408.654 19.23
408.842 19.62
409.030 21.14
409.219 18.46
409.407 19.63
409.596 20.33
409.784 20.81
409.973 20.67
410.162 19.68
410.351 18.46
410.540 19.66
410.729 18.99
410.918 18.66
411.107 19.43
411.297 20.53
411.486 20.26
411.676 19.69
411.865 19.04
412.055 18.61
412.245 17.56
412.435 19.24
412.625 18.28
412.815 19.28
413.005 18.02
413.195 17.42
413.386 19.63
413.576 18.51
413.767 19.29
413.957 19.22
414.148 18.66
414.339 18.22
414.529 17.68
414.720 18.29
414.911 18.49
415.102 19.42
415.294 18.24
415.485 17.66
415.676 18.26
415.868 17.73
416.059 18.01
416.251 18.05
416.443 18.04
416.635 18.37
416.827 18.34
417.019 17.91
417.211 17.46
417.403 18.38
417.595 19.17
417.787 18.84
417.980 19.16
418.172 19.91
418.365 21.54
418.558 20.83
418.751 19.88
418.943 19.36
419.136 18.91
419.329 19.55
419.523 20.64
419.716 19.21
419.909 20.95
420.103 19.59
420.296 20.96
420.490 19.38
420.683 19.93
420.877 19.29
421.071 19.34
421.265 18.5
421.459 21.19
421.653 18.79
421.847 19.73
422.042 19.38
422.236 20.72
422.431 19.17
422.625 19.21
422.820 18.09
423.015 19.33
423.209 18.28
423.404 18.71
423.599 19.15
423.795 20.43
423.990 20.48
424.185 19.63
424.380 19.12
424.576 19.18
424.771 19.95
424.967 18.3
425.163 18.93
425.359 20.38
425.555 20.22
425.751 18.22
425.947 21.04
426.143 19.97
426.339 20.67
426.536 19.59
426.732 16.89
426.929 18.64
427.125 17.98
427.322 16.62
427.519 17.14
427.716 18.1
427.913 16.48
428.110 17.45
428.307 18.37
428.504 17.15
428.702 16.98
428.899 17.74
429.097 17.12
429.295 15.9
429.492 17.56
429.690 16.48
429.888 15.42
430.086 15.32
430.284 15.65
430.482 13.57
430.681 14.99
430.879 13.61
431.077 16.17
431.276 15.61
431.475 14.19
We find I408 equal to -0.24 nm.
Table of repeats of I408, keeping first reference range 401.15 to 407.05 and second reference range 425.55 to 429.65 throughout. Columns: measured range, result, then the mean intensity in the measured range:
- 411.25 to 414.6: 0.03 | 18.8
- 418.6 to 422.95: -0.27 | 19.6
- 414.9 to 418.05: 0.08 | 18.3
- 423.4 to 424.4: -0.08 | 19.7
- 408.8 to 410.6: -0.06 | 19.9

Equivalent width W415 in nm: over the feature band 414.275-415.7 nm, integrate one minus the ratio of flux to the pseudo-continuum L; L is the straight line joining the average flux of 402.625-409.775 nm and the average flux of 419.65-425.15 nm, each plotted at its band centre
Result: 0.09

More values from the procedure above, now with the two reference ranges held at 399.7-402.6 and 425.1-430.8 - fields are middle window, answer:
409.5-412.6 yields 0.23 nm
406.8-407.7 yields 0.07 nm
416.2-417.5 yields 0.11 nm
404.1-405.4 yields 0.25 nm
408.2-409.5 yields 0.11 nm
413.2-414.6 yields 0.12 nm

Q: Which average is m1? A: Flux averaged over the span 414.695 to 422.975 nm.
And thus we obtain 19.2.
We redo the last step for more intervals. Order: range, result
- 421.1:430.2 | 18.6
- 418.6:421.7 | 19.8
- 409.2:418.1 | 18.8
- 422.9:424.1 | 19.4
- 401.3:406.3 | 19.4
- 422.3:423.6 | 18.9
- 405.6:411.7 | 19.9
